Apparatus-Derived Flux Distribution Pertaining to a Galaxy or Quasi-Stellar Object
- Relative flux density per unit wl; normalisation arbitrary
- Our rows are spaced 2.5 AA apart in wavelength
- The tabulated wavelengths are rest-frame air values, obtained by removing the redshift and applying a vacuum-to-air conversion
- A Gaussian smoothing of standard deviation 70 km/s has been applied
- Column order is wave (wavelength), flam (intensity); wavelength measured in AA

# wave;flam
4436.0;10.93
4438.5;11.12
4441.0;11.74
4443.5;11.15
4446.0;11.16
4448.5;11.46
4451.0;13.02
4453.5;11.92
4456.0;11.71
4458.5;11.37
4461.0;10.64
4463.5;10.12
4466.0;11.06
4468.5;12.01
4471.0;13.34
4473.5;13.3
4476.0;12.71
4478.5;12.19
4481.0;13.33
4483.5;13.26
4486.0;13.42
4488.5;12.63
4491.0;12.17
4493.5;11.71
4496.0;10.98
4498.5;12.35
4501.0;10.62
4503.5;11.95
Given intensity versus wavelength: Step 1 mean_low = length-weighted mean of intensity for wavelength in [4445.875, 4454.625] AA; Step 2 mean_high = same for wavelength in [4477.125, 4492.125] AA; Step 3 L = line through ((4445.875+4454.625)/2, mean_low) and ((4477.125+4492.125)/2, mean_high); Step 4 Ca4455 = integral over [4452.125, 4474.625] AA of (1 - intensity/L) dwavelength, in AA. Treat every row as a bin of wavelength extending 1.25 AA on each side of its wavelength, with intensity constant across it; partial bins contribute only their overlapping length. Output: 1.1 AA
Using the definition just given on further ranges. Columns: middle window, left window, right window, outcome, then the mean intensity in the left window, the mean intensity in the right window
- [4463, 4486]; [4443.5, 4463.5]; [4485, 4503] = -1.5 AA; 11.5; 12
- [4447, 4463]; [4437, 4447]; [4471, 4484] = 0.4 AA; 11.3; 13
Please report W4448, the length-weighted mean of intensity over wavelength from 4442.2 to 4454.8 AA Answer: 11.7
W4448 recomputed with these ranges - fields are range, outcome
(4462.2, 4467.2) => 10.6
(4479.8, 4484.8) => 13.3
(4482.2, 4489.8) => 13.1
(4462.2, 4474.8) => 12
